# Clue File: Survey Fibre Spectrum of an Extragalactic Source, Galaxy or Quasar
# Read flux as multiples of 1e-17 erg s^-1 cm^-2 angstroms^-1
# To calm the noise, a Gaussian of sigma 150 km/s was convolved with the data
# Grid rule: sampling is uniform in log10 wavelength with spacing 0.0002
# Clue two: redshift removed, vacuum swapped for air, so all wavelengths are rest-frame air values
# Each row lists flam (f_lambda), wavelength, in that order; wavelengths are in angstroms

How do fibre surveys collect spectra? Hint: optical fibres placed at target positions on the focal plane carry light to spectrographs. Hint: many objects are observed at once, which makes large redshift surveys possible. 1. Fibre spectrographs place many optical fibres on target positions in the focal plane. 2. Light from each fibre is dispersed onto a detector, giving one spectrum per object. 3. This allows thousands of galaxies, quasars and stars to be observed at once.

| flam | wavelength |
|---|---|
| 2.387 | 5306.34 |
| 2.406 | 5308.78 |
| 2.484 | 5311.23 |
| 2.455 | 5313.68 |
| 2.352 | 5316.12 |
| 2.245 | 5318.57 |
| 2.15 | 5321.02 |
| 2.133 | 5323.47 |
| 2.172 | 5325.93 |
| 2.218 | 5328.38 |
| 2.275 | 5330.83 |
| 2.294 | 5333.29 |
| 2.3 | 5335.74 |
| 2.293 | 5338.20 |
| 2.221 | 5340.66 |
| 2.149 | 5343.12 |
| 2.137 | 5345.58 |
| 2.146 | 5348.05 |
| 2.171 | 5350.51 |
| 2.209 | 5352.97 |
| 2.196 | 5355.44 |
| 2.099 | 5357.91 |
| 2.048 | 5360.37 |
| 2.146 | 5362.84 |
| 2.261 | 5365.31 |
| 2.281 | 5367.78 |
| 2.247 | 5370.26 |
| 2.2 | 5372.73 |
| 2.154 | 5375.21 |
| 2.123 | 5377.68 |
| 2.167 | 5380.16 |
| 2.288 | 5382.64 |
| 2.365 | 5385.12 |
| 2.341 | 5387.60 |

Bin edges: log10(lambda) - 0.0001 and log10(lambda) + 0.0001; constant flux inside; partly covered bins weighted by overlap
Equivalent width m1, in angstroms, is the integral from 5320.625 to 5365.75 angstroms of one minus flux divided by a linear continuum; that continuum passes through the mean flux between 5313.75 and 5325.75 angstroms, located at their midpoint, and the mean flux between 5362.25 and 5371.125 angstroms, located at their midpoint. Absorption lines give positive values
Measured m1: 0.97 angstroms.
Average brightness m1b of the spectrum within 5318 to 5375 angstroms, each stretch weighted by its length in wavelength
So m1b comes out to 2.2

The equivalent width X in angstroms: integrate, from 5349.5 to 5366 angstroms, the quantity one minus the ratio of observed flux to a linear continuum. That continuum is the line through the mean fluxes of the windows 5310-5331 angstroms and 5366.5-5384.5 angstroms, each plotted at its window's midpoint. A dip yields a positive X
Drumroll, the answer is 0.6 angstroms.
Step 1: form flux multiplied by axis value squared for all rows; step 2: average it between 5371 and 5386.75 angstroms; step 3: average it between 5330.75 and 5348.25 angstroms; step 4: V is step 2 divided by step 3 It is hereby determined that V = 1.0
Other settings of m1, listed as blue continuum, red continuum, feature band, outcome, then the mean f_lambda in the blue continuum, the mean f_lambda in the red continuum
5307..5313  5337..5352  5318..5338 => 0.7 angstroms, 2.44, 2.19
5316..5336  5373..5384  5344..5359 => 0.3 angstroms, 2.23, 2.19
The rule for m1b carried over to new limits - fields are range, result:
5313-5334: 2.25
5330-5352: 2.22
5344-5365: 2.15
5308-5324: 2.32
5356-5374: 2.18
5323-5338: 2.24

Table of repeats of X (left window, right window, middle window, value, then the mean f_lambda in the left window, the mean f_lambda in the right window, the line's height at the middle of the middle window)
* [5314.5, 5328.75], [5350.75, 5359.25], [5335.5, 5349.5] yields -0.09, 2.22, 2.17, 2.19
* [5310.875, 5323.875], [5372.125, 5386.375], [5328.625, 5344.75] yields 0.18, 2.3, 2.22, 2.28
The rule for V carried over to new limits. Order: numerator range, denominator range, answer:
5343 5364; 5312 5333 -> 0.96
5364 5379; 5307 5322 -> 0.96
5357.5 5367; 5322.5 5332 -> 0.99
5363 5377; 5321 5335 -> 1.02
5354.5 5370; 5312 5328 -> 0.98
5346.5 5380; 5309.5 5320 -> 0.93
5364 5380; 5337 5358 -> 1.02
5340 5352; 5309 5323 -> 0.94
